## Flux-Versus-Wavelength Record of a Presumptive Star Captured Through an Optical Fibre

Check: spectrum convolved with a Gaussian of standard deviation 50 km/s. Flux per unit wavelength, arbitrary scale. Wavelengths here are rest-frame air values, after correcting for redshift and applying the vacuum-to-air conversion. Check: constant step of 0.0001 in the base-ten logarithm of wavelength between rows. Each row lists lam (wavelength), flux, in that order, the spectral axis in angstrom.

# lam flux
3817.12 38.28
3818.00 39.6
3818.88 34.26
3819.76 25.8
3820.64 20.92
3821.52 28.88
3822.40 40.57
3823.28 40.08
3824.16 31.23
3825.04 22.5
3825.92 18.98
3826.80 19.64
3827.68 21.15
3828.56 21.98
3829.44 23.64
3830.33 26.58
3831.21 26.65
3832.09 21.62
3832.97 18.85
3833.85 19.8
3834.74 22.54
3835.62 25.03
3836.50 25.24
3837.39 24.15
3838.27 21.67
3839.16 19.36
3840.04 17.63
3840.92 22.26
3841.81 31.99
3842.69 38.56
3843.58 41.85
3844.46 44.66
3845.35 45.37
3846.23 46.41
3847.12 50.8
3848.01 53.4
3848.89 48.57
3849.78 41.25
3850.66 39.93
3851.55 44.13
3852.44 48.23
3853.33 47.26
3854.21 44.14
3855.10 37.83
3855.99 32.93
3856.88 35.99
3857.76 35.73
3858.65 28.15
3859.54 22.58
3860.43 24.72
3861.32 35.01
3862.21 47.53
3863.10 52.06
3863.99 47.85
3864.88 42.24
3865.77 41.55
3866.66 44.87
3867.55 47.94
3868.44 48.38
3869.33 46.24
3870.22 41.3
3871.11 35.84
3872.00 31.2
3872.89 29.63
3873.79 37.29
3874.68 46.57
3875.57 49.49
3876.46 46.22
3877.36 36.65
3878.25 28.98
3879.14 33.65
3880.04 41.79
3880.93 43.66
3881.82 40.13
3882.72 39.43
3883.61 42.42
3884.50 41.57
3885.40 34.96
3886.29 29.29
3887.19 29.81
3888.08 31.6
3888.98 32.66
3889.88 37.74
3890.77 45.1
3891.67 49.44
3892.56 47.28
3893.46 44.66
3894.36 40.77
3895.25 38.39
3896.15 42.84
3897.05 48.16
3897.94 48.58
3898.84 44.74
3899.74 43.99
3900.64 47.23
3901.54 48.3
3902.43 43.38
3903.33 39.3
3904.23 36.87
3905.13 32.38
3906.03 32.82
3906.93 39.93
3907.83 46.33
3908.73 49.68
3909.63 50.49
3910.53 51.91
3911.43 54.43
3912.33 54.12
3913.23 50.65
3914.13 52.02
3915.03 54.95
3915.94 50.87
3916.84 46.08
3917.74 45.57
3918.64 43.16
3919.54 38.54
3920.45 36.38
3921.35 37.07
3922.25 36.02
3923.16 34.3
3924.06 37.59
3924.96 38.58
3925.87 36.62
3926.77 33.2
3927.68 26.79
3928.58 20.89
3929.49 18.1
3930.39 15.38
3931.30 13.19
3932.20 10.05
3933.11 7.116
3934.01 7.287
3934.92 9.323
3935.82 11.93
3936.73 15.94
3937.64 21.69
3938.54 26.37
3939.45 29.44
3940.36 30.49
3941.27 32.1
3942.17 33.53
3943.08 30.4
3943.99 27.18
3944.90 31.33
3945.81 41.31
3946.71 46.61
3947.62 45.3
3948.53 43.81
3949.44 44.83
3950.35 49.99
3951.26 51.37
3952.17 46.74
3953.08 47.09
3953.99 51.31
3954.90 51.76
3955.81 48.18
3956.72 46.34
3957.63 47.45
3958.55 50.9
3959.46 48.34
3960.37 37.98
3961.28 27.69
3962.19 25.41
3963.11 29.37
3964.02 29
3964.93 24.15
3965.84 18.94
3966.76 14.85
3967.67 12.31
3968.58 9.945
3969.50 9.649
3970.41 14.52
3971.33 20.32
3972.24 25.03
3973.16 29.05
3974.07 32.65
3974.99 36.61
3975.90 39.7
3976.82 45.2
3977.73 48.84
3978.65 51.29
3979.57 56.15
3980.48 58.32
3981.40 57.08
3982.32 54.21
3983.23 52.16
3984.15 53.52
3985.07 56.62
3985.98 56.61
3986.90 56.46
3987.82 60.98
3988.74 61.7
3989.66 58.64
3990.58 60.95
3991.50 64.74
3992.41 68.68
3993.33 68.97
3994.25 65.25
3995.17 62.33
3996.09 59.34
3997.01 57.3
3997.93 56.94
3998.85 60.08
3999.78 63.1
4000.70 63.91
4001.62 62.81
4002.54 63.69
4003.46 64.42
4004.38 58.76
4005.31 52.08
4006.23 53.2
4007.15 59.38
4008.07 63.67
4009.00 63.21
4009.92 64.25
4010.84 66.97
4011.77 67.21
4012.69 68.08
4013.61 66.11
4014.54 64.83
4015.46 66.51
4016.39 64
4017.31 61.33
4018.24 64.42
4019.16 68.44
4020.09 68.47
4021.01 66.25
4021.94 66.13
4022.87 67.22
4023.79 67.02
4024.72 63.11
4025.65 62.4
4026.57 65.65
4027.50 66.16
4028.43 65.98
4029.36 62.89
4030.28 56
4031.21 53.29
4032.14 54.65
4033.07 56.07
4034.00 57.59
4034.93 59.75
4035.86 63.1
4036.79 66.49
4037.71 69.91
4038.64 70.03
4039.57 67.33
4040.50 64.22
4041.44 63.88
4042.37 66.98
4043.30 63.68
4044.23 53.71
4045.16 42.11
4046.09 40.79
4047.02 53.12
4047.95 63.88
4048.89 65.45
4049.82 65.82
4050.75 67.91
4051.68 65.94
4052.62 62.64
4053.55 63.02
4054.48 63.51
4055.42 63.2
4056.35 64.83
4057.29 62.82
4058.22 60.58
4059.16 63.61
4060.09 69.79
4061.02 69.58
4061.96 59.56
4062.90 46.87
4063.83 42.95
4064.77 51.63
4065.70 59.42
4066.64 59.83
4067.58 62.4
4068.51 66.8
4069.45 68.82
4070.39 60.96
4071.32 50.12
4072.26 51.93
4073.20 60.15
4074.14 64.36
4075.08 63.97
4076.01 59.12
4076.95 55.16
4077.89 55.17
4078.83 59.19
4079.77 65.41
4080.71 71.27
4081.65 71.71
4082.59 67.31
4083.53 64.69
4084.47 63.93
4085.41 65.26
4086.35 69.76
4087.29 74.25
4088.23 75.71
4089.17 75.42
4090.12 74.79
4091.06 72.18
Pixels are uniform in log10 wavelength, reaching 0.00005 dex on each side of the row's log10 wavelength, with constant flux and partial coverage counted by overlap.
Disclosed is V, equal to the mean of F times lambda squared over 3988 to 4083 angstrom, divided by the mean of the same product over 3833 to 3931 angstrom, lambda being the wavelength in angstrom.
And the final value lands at 1.7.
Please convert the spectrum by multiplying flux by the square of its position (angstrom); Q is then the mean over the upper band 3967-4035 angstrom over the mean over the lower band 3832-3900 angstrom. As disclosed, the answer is 1.56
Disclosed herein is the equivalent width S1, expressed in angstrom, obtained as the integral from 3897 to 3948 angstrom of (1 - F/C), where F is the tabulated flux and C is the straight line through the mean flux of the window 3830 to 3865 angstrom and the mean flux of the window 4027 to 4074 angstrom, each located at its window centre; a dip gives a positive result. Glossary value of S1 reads 9.8 angstrom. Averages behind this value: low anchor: 35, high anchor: 60.7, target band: 35.6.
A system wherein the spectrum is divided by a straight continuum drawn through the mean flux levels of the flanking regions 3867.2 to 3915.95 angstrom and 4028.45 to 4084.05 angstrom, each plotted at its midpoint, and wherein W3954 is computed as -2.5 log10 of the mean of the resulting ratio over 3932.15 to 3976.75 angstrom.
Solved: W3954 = 0.49 mag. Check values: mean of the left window 42.4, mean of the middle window 31.4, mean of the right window 61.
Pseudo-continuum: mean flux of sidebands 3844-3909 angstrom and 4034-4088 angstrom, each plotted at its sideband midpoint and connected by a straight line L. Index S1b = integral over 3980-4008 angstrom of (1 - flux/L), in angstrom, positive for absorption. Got -2.8 angstrom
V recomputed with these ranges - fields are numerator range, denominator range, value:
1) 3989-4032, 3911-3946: 2.08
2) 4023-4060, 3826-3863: 2.08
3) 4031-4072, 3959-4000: 1.41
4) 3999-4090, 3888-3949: 1.82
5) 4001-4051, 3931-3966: 1.94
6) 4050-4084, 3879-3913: 1.59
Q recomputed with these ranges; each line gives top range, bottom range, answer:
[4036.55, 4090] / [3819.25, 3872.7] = 2.04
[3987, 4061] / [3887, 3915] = 1.51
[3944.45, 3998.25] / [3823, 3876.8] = 1.34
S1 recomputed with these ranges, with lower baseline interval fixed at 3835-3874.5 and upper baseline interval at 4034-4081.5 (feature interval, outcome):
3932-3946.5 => 7.4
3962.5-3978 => 7.8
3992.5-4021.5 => -4.1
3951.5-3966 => 2.8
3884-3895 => 0.8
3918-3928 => 2.0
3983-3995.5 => -1.7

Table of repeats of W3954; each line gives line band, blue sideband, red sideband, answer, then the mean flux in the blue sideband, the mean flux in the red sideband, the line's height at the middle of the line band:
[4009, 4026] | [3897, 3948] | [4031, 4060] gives -0.182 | 35.6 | 61.5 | 55.6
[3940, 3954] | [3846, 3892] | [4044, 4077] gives 0.187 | 40.2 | 59.7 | 48.1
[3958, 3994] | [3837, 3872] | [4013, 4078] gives 0.270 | 38.9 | 61.6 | 53.4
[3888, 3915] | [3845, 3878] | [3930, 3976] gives -0.216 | 41.4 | 30.4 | 36.6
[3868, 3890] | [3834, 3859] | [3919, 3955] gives -0.113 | 36.1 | 31.5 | 34.5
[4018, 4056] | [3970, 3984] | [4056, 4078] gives -0.166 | 41.8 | 59.6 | 53.7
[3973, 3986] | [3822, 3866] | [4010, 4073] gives 0.095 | 33.6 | 62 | 53.1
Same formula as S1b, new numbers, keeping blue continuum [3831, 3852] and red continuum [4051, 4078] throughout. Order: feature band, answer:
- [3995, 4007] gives -1.6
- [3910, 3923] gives -1.3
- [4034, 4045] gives -1.2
